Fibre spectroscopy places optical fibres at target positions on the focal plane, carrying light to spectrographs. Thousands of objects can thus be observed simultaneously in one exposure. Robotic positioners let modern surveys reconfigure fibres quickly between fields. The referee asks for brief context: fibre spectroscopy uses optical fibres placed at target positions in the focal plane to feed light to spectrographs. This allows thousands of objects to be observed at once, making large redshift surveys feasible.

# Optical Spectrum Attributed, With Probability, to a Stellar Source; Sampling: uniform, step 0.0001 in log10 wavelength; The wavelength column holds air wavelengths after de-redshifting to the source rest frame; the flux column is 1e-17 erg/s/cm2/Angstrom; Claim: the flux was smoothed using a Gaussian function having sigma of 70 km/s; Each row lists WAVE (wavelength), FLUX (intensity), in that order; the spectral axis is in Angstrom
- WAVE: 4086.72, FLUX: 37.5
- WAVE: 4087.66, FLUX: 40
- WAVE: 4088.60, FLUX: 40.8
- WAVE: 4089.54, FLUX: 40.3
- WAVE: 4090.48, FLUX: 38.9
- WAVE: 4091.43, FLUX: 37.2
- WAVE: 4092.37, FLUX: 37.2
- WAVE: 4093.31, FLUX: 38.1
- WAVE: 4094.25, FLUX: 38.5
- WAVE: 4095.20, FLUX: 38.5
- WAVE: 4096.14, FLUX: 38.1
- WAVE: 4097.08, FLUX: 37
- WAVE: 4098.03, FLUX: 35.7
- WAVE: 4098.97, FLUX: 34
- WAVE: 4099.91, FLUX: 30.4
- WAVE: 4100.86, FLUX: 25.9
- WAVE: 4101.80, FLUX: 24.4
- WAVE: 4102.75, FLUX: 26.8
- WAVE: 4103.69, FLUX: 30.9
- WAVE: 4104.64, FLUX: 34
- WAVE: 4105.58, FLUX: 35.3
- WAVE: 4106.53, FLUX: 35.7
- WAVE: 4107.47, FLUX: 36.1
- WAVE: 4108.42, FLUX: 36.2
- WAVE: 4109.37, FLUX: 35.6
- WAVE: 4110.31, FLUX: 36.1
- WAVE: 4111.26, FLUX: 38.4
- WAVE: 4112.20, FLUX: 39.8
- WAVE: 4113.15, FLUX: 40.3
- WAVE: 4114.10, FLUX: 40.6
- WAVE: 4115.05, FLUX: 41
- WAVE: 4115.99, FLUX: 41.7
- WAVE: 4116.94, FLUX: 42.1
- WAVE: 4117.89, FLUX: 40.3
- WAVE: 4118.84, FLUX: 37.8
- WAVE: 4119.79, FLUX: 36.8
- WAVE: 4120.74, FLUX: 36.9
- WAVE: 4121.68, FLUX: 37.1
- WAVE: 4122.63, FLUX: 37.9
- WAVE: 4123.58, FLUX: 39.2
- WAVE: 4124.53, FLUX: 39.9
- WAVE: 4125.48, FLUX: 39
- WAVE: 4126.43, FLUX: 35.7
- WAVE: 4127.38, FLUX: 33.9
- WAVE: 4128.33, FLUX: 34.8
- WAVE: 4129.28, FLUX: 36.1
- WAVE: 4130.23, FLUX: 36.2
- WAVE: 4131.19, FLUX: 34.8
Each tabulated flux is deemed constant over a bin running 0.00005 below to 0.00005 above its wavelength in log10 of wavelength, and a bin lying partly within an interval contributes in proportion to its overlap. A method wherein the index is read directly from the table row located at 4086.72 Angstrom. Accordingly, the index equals 37.5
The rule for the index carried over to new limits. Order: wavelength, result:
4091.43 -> 37.2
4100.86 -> 25.9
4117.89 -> 40.3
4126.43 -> 35.7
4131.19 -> 34.8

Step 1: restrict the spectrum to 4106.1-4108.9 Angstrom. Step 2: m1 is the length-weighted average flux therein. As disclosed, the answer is 36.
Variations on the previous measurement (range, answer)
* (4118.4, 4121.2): 37.1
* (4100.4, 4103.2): 25.7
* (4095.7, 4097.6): 37.4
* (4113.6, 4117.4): 41.3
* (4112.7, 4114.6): 40.3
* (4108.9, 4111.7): 36.7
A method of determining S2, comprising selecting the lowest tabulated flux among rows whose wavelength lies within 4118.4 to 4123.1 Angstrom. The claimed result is 36.8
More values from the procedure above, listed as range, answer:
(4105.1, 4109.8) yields 35.3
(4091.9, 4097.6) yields 37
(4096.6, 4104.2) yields 24.4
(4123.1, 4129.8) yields 33.9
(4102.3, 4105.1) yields 26.8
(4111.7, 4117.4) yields 39.8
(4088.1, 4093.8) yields 37.2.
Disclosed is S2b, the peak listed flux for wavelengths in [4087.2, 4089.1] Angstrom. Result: 40.8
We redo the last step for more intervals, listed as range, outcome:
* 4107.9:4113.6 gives 40.3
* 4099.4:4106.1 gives 35.3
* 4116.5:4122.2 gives 42.1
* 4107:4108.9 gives 36.2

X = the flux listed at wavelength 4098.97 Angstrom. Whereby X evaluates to 34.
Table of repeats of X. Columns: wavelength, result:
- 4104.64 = 34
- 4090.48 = 38.9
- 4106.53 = 35.7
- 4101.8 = 24.4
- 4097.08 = 37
